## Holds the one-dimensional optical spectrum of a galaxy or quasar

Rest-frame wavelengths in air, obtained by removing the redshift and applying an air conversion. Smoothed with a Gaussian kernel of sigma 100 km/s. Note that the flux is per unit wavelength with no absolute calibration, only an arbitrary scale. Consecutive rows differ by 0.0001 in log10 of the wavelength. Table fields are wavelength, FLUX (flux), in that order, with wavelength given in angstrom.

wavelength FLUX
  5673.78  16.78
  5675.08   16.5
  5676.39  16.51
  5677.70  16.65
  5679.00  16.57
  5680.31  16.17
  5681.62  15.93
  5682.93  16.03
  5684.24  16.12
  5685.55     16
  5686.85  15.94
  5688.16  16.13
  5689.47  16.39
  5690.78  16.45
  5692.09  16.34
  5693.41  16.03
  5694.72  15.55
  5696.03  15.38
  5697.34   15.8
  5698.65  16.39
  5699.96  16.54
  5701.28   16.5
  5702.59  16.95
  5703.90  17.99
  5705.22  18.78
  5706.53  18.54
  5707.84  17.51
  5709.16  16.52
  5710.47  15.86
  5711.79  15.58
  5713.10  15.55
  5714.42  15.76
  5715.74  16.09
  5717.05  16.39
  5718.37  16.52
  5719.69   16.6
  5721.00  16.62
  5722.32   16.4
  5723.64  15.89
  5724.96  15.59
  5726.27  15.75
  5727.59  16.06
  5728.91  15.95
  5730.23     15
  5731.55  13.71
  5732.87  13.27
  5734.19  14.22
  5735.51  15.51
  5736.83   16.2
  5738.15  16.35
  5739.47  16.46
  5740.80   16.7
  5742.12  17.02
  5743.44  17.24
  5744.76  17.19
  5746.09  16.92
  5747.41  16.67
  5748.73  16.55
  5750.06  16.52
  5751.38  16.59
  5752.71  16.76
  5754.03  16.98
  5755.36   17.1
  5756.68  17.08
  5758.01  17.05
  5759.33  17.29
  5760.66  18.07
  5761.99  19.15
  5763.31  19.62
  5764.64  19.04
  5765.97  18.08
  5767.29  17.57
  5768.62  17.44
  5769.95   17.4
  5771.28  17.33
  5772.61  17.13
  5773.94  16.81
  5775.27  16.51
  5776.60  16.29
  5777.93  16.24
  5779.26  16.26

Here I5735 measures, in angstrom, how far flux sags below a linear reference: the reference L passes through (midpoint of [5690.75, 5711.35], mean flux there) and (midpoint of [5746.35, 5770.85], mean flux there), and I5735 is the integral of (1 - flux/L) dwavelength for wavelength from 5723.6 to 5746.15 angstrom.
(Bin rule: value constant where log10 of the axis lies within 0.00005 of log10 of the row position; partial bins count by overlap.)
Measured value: 1.8 angstrom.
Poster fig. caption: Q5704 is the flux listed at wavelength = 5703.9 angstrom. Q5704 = 17.99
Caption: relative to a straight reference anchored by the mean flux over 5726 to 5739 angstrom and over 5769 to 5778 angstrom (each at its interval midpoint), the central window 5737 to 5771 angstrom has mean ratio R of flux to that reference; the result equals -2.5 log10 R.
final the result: -0.08 mag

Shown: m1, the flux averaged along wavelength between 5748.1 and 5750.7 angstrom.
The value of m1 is 16.5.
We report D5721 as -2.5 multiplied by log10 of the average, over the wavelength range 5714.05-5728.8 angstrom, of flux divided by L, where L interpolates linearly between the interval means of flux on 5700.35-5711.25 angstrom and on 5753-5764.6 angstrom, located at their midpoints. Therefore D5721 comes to 0.08 mag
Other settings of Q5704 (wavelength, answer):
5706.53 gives 18.54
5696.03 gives 15.38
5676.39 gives 16.51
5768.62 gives 17.44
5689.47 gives 16.39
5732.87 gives 13.27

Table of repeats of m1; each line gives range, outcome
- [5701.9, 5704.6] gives 17.5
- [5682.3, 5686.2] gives 16.1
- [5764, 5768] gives 18.2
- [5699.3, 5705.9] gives 17.4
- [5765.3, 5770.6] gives 17.6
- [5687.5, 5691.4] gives 16.3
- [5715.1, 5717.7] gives 16.3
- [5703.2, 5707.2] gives 18.4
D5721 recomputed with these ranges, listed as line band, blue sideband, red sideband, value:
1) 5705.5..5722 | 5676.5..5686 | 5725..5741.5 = -0.05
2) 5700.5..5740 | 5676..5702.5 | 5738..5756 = 0.02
